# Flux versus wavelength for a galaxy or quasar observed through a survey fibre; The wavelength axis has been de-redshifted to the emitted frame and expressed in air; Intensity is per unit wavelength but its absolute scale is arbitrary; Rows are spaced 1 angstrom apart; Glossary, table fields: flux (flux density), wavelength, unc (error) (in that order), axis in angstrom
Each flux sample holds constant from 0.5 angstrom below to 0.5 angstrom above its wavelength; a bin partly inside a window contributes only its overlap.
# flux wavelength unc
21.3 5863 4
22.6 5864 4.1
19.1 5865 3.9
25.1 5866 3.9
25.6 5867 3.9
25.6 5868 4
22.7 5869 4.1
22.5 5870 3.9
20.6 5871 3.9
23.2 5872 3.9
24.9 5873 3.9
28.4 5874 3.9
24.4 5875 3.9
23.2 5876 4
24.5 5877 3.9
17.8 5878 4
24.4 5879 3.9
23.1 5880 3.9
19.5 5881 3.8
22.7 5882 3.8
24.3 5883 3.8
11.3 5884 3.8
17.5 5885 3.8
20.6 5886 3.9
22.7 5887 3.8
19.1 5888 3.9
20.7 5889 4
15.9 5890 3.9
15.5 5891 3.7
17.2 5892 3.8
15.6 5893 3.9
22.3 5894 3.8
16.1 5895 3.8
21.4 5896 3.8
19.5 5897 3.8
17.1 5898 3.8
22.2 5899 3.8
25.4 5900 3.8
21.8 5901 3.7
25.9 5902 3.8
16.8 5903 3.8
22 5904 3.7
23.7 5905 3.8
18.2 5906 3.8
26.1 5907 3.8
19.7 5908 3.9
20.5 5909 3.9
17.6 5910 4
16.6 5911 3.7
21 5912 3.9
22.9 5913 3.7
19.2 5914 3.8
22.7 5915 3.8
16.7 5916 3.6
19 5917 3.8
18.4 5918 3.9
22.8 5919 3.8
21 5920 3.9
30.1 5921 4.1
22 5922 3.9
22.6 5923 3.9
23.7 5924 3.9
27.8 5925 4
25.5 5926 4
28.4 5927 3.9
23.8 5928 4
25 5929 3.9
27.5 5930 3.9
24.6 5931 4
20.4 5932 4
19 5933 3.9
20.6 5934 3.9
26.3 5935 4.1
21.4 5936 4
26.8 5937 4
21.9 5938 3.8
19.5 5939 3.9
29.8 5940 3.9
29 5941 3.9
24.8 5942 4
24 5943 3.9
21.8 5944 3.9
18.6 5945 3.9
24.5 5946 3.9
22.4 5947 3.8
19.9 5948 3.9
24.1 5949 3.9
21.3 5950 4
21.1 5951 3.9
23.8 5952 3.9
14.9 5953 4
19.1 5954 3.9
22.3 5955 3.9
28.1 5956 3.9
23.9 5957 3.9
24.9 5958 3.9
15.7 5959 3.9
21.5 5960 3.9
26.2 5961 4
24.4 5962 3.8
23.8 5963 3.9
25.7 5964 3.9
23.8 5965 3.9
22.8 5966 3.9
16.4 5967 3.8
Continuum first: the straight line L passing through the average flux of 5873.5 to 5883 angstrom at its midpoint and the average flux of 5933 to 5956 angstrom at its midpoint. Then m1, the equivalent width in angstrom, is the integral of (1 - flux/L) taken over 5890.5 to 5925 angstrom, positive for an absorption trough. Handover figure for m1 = 3.24 angstrom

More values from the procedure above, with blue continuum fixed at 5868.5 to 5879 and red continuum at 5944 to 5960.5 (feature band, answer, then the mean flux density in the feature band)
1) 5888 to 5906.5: 2.4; 19.8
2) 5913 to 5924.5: 0.3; 21.7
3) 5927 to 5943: -1.6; 24.2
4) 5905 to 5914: 0.8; 20.5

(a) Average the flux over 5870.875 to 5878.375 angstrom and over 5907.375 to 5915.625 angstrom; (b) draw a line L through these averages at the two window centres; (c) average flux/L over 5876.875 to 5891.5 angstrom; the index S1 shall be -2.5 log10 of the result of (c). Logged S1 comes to 0.15 mag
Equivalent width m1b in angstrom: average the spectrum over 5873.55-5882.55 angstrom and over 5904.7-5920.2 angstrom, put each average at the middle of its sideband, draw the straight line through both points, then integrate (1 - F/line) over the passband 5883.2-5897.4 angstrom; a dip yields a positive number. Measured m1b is 2.40 angstrom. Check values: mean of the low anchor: 23.1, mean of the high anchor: 20.3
